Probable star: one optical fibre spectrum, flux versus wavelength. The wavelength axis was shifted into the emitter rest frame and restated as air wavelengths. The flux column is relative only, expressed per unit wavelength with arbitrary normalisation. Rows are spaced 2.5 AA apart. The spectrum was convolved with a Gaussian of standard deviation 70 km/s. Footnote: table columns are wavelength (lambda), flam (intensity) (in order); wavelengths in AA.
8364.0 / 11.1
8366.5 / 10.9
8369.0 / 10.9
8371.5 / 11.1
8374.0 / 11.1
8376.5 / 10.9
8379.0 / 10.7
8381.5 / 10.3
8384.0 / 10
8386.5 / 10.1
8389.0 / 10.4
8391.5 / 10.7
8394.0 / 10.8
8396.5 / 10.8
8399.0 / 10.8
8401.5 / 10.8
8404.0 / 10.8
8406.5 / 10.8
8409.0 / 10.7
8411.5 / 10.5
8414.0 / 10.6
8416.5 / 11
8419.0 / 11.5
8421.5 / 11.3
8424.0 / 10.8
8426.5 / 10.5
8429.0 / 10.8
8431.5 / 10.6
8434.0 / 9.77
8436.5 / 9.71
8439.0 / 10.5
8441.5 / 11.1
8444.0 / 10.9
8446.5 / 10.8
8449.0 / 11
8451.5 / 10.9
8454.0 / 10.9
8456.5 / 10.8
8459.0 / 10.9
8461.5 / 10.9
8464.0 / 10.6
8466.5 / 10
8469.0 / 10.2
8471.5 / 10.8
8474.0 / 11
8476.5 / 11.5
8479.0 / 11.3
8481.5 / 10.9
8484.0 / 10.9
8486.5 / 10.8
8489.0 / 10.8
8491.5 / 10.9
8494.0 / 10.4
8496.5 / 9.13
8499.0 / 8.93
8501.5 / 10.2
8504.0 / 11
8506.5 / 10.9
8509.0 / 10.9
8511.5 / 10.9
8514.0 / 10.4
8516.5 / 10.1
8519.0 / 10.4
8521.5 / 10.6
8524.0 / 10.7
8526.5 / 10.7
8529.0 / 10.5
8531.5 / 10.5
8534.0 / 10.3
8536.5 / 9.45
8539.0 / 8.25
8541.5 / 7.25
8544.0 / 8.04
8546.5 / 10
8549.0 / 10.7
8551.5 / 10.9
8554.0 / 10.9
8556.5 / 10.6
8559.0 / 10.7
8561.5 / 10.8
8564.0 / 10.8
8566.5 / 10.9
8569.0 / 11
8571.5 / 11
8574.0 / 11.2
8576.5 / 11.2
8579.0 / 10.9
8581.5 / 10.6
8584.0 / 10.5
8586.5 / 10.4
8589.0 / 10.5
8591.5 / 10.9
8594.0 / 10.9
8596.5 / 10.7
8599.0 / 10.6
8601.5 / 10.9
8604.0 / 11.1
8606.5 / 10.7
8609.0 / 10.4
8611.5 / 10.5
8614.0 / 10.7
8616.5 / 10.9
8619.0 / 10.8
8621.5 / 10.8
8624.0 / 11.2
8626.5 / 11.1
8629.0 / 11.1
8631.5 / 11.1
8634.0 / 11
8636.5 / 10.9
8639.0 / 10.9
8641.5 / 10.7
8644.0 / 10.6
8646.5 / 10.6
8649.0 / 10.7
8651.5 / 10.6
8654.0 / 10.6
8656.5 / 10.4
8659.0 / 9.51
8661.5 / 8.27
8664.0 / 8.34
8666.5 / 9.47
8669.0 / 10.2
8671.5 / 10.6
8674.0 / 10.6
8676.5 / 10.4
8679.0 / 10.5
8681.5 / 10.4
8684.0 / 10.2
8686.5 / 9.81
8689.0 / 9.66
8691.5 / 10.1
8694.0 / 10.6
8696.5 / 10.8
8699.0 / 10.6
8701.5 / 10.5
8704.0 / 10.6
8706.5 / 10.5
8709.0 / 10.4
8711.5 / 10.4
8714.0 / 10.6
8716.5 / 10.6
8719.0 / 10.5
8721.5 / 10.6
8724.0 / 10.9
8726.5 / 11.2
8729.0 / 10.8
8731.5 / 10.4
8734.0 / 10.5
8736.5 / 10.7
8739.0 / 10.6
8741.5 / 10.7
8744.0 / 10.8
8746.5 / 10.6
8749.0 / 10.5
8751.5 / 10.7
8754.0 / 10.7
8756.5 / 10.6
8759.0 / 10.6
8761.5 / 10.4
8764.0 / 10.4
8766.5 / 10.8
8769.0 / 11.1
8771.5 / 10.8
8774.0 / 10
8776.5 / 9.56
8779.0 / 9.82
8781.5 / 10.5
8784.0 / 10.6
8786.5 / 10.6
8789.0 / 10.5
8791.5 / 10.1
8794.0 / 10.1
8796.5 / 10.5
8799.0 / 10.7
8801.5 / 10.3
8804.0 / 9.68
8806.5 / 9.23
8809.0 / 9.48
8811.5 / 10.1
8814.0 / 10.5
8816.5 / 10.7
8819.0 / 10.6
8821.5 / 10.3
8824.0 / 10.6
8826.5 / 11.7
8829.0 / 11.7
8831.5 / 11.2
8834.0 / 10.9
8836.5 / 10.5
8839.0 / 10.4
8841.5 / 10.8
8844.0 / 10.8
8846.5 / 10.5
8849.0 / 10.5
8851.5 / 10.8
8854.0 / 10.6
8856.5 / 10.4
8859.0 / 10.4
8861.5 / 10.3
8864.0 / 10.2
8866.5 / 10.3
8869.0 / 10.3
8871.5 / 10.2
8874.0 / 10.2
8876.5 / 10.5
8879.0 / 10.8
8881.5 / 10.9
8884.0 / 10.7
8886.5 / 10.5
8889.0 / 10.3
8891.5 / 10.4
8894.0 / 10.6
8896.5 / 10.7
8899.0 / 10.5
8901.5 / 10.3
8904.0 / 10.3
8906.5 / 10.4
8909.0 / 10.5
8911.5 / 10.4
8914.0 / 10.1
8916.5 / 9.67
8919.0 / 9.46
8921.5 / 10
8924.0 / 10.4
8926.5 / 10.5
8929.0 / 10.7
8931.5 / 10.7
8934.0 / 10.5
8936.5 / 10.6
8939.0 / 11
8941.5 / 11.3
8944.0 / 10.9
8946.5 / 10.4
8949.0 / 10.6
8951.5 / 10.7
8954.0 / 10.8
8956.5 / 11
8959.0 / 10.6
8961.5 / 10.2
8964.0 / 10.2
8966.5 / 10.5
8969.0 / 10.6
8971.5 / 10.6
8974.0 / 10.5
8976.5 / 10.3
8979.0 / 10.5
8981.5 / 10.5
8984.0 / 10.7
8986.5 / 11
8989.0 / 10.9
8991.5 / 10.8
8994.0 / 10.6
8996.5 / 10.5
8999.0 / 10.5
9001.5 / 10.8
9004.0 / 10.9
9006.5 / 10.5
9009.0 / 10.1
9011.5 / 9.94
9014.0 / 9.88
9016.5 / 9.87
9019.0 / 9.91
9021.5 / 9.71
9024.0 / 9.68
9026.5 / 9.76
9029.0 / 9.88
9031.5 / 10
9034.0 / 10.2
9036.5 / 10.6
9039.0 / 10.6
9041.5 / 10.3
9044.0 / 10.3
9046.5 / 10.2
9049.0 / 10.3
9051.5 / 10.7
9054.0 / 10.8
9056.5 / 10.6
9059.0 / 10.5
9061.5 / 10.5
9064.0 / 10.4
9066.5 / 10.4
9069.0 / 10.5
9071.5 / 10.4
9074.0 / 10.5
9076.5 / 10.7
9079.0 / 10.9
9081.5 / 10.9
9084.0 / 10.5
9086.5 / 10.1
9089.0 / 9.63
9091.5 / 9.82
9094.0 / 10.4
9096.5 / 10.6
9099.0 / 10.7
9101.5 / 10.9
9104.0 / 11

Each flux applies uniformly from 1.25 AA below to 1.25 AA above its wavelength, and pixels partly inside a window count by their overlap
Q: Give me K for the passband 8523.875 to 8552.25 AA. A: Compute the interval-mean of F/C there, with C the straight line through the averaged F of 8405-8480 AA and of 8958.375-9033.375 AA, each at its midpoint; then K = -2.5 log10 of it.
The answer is 0.10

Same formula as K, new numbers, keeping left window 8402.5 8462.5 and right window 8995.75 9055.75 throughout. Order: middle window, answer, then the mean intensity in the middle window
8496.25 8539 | 0.040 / 10.3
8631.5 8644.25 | -0.029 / 10.9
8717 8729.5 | -0.029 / 10.8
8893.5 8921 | 0.010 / 10.2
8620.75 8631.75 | -0.048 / 11.1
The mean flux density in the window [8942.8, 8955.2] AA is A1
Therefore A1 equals 10.7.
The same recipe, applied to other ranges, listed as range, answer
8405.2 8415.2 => 10.7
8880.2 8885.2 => 10.8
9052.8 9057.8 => 10.7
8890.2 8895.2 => 10.5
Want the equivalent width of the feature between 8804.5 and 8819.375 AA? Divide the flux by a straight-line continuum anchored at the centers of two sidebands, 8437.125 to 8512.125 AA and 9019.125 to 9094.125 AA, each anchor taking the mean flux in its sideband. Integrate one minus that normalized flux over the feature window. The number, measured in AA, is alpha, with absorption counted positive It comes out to 0.6 AA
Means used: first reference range 10.7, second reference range 10.3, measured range 10.1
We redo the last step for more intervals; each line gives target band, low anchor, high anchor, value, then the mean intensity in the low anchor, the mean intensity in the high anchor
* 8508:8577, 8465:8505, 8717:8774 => 1.5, 10.5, 10.7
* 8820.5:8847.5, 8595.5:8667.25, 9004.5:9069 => -1.2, 10.5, 10.2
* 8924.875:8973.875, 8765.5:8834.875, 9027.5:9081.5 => -0.9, 10.4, 10.4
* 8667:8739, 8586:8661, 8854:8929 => 0.8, 10.7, 10.4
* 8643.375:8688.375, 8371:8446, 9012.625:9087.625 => 1.9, 10.7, 10.3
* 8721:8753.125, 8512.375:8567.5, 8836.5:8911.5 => -1.1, 10.2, 10.5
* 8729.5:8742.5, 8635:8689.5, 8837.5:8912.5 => -0.4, 10.2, 10.5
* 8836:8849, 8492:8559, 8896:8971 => -0.2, 10.1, 10.5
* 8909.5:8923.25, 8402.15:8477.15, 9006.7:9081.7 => 0.5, 10.7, 10.3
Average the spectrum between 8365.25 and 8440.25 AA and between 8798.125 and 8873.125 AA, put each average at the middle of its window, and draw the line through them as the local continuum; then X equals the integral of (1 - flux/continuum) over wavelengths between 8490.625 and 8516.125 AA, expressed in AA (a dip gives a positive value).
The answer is 0.67 AA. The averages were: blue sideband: 10.7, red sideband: 10.5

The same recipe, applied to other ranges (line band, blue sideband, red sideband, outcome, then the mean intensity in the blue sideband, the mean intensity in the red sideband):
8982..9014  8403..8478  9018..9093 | -0.7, 10.7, 10.3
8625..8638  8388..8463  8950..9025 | -0.5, 10.7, 10.4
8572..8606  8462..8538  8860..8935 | -1.0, 10.5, 10.4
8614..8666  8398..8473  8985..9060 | 0.4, 10.7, 10.3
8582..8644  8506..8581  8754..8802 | -2.4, 10.4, 10.4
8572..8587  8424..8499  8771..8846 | -0.4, 10.6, 10.4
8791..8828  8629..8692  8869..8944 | 0.2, 10.3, 10.5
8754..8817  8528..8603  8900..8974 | 0.8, 10.4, 10.5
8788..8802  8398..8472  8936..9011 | 0.4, 10.7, 10.6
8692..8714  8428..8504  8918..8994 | 0.1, 10.6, 10.6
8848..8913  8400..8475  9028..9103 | 0.3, 10.7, 10.4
